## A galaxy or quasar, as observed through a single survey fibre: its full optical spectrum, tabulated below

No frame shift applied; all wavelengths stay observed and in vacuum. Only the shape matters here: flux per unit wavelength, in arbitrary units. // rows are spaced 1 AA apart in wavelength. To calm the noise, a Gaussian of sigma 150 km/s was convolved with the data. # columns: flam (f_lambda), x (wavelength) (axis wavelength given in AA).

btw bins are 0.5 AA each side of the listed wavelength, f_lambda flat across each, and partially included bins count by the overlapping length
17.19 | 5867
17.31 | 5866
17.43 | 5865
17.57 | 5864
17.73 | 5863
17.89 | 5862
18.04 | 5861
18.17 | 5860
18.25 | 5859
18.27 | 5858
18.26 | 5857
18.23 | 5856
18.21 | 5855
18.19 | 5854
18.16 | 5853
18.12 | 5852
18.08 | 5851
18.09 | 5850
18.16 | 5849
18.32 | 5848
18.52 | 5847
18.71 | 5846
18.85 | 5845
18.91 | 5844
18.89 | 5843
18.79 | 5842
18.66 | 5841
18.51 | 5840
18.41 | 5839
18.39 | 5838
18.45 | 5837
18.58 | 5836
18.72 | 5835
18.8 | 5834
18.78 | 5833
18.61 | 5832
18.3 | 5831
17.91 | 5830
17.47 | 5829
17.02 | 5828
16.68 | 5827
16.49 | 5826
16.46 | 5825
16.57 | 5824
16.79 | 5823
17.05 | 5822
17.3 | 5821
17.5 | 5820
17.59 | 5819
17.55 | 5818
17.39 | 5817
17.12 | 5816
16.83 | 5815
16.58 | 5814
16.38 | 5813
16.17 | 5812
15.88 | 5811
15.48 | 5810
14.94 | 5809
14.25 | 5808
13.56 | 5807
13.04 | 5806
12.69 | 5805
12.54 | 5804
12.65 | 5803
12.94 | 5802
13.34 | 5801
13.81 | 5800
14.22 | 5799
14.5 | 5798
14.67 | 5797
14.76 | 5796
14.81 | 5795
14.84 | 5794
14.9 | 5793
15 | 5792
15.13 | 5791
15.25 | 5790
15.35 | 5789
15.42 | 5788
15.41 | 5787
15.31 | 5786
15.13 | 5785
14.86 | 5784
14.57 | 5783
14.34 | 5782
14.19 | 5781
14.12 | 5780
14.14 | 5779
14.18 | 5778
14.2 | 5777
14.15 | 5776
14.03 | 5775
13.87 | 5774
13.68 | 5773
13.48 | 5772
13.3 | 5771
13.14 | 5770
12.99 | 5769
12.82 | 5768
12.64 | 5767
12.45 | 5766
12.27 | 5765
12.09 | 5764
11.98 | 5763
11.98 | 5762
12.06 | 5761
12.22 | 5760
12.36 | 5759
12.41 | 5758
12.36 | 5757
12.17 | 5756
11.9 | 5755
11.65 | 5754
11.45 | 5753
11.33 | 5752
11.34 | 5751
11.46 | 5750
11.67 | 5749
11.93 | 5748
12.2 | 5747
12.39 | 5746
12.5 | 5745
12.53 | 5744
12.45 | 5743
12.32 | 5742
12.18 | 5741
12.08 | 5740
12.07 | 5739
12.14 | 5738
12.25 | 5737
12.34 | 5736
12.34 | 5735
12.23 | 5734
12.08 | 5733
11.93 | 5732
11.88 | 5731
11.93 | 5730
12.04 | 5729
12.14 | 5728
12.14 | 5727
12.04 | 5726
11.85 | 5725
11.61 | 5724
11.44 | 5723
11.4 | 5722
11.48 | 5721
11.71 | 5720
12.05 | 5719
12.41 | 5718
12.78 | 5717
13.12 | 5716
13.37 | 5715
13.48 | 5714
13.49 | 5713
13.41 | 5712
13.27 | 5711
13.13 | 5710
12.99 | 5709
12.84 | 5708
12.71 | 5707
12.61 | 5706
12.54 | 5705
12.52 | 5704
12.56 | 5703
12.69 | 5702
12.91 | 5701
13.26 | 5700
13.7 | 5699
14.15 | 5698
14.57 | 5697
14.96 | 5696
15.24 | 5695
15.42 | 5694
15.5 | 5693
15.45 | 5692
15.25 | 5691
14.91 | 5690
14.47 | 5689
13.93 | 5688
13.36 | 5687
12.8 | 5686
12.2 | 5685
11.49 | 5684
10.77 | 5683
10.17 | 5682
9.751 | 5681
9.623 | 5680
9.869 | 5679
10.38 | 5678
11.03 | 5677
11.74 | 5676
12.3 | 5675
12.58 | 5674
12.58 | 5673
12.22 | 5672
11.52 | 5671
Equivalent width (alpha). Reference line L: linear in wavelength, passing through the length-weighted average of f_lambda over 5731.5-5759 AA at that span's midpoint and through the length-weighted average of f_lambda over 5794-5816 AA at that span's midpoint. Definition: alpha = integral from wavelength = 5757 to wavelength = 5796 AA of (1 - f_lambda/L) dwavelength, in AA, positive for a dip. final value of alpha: -1.2 AA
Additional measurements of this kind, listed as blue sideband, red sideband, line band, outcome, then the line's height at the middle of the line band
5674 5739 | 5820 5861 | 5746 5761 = 2.7 AA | 14.5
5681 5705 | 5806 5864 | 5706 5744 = 5.3 AA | 14.4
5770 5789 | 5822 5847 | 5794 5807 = 1.7 AA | 15.8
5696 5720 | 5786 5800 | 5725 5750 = 2.9 AA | 13.7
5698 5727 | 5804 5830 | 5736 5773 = 4.7 AA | 14.1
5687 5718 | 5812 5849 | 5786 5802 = 1.8 AA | 16.6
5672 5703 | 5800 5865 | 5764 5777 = 1.8 AA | 15.3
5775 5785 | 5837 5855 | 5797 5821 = 1.6 AA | 16.1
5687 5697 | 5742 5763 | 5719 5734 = 1.6 AA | 13.3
